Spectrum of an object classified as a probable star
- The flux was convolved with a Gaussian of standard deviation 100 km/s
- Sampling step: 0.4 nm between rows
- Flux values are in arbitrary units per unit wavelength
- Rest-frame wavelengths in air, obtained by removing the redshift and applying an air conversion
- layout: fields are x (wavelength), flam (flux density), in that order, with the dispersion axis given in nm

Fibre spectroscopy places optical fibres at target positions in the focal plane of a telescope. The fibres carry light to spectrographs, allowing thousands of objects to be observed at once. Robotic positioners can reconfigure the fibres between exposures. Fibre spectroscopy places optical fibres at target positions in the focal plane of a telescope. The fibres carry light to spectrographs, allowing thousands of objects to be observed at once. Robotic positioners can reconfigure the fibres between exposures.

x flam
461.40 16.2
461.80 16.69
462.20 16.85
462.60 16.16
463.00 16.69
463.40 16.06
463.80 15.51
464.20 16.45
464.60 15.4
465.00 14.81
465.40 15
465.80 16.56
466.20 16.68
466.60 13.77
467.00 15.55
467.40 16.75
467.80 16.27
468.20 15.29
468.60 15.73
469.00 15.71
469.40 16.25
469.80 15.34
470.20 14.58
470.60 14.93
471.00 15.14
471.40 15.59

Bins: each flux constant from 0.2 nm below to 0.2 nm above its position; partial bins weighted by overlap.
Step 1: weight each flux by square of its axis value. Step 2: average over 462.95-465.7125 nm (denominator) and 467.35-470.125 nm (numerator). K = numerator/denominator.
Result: 1.03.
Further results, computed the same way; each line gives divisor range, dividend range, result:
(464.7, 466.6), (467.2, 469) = 1.04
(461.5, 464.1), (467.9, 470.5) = 0.98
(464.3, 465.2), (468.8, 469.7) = 1.06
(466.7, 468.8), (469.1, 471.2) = 0.98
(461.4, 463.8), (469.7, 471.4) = 0.95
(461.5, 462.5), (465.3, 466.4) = 0.99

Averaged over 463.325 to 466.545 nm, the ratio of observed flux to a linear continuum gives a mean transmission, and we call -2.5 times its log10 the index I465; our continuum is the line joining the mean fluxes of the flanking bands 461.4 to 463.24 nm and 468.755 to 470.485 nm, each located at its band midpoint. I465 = 0.03 mag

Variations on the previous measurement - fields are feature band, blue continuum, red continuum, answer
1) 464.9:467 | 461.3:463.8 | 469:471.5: 0.035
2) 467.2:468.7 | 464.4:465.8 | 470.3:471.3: -0.060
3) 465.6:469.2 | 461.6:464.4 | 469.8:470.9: -0.023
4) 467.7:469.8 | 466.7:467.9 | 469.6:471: -0.020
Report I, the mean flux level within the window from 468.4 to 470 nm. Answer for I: 15.8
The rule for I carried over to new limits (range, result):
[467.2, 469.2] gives 15.9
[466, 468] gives 15.8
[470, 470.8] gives 14.8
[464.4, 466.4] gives 15.7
